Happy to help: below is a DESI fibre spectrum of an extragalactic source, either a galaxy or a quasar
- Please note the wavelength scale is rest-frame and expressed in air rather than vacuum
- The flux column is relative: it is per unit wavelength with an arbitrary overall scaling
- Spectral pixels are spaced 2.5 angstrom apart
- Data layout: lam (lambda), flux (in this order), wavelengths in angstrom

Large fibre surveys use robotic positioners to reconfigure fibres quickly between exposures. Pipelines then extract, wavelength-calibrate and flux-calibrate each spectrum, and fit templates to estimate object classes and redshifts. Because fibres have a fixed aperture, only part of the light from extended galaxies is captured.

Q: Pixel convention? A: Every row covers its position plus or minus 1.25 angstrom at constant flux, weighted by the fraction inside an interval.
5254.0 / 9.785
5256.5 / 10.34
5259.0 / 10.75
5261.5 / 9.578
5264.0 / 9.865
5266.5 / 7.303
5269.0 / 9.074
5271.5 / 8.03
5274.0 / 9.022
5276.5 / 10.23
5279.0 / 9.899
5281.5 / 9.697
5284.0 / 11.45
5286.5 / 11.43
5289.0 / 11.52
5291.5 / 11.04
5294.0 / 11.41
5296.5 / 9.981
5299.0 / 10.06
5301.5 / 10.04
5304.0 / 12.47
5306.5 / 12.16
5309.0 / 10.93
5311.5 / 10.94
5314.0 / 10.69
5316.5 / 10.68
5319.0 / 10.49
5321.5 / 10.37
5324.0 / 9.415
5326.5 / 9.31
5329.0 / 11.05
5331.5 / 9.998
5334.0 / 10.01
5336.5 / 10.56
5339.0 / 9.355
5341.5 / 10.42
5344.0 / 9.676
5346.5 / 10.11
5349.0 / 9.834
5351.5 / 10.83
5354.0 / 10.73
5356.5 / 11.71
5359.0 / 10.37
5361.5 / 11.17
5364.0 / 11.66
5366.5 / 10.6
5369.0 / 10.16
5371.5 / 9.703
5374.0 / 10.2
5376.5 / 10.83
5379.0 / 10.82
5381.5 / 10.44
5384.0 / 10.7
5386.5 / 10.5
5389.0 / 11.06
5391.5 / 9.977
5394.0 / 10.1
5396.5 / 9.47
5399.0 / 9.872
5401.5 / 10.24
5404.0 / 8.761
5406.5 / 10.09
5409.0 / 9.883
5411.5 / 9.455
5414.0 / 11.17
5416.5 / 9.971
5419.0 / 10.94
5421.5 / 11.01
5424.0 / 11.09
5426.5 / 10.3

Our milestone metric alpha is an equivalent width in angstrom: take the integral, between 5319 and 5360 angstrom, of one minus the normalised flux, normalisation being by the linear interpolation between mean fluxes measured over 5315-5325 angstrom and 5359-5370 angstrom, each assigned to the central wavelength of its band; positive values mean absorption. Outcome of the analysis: 1.1 angstrom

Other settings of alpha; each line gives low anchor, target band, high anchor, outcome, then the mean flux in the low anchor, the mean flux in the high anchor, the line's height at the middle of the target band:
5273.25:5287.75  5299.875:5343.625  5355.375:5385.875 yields 0.0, 10.3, 10.7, 10.5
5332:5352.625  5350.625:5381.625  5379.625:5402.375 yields -1.6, 10.1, 10.3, 10.2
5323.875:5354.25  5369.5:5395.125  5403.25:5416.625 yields -1.1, 10.1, 9.92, 9.99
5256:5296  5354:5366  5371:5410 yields -1.2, 10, 10.2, 10.1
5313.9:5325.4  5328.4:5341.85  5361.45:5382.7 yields 0.2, 10.3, 10.6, 10.4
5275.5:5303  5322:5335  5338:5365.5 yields 0.7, 10.6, 10.5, 10.6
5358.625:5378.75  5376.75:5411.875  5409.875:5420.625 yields 1.2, 10.6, 10.4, 10.5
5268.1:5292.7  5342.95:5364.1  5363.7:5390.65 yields -0.3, 10.2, 10.6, 10.5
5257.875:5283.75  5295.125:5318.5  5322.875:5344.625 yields -2.7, 9.42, 9.99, 9.75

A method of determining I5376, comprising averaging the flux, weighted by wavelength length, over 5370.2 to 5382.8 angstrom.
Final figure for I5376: 10.4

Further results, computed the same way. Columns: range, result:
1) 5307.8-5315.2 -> 10.9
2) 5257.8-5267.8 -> 9.37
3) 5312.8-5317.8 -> 10.7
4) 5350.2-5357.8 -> 11.1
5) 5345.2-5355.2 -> 10.4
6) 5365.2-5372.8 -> 10.2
